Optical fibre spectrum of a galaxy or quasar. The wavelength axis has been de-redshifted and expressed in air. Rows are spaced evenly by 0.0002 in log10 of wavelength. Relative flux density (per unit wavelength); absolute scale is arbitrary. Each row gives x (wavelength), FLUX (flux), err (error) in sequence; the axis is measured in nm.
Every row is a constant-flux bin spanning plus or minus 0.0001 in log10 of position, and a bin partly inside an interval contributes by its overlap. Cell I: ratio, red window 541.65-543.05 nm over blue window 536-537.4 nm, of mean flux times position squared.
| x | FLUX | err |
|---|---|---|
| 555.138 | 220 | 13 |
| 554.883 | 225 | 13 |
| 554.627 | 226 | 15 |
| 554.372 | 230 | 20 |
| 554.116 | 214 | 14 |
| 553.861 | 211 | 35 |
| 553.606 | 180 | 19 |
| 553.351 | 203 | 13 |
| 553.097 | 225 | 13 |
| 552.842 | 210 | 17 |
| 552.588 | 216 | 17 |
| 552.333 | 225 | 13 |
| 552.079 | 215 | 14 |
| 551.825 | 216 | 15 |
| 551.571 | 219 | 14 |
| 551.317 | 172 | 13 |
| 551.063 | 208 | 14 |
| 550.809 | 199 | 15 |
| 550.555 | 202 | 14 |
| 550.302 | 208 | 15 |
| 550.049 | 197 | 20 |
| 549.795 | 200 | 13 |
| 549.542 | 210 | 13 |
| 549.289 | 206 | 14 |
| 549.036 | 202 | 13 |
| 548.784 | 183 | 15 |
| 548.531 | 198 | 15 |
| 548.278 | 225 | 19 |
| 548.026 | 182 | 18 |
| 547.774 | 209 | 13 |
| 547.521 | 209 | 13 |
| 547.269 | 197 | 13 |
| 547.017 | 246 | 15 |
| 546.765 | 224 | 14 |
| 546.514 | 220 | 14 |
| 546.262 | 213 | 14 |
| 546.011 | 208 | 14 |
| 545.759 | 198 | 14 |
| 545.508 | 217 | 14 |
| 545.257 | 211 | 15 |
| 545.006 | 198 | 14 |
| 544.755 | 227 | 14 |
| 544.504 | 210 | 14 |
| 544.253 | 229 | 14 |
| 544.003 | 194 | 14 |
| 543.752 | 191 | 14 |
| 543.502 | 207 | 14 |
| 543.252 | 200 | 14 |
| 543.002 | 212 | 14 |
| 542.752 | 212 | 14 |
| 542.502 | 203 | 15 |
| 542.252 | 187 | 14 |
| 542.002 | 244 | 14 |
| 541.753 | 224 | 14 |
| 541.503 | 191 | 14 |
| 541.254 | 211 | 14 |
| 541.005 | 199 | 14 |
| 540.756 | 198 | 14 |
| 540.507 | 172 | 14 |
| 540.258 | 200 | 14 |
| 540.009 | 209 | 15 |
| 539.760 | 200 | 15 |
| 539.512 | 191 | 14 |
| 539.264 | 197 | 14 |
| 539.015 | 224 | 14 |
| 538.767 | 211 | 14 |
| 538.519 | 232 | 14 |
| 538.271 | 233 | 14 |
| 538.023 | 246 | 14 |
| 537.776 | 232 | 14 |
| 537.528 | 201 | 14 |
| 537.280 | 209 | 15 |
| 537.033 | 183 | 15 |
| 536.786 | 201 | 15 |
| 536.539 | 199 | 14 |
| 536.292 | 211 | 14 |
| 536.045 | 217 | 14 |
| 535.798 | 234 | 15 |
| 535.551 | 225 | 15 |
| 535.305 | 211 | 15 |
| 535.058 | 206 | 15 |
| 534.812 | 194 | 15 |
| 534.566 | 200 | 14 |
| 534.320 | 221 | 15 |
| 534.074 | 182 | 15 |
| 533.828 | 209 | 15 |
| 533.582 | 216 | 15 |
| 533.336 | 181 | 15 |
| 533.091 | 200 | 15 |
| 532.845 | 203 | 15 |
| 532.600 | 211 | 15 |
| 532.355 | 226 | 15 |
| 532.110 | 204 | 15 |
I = 1.08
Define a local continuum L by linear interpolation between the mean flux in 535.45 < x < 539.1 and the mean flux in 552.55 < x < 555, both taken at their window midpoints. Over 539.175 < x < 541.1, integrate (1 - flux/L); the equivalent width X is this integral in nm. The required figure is 0.19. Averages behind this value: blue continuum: 217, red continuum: 214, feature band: 196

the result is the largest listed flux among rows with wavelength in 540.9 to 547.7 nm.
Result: 246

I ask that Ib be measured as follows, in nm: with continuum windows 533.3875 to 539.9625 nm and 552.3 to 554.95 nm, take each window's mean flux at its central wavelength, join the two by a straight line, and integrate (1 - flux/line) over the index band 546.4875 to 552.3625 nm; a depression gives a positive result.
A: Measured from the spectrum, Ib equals 0.187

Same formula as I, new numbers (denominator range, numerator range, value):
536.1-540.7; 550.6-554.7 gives 1.06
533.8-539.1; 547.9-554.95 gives 1.03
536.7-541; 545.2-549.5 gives 1.04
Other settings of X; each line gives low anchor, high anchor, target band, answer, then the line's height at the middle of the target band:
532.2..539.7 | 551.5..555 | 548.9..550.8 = 0.098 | 214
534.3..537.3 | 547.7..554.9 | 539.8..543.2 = 0.053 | 208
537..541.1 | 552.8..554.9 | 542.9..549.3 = 0.077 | 211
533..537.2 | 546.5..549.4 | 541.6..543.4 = -0.038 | 207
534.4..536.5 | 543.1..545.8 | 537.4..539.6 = -0.088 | 211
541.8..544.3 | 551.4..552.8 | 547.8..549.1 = 0.087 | 213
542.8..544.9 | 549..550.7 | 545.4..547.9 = -0.094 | 206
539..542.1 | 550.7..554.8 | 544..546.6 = -0.071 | 206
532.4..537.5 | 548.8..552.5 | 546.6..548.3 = -0.061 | 205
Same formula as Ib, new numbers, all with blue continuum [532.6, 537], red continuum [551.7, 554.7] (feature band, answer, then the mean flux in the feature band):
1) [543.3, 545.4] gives 0.02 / 208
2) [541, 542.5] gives 0.00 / 210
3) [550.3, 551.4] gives 0.08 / 198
